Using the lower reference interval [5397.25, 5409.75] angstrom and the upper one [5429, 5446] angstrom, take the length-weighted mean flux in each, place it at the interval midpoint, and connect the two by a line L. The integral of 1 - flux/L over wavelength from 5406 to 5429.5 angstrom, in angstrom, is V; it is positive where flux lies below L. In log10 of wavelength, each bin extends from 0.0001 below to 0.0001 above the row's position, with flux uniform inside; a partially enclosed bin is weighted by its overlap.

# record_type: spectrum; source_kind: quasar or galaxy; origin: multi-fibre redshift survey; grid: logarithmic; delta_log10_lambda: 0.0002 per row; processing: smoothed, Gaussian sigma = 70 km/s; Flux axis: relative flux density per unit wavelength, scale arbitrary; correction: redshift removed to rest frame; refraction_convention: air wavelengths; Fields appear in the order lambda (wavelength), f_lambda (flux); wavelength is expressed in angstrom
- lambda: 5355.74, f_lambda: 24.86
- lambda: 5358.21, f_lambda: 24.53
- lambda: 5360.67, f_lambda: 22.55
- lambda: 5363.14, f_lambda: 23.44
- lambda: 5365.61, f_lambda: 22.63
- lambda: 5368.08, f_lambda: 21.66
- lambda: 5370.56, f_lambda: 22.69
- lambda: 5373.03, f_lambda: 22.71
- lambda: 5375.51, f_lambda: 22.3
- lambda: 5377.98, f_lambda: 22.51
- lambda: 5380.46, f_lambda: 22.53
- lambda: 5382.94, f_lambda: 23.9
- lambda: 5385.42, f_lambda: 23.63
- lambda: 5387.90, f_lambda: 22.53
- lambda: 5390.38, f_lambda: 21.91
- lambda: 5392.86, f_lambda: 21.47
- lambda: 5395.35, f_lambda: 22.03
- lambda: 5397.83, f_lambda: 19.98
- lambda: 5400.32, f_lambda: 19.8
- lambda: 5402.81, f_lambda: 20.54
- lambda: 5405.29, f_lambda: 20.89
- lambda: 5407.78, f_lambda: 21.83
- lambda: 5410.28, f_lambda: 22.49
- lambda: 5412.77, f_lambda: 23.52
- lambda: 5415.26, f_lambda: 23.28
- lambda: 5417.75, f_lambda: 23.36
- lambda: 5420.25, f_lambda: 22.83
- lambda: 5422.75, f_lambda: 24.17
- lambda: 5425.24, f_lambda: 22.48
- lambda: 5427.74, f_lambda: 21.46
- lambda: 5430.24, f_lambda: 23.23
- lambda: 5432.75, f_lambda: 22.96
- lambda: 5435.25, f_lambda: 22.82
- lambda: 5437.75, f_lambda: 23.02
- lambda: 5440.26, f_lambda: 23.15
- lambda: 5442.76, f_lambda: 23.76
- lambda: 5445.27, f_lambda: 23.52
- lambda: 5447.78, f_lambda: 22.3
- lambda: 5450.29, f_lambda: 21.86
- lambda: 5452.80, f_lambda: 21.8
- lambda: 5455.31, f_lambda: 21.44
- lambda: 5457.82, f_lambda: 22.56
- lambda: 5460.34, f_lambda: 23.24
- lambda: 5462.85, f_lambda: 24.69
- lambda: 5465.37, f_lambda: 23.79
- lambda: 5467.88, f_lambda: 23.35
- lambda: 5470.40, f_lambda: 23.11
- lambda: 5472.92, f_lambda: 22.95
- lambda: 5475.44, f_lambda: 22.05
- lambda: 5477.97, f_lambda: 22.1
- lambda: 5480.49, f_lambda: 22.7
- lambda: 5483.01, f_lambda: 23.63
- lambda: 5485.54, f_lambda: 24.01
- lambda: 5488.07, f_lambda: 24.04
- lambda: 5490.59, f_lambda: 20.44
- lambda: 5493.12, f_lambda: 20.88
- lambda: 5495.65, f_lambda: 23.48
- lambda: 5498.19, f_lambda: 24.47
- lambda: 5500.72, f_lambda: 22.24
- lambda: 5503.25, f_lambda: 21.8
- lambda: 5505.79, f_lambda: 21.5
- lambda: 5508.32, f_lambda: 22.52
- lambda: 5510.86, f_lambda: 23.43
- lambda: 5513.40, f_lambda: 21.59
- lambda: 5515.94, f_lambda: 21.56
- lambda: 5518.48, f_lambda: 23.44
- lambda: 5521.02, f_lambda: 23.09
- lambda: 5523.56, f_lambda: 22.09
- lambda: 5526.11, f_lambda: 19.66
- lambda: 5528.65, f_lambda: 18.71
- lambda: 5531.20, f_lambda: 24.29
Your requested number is -1.11 angstrom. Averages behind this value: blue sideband 20.7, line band 22.8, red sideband 23.2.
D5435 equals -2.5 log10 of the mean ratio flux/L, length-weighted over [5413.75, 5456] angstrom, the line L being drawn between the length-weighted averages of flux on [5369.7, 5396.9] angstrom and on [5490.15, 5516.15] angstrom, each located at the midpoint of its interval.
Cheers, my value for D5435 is -0.019 mag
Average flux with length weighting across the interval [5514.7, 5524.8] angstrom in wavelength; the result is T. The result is 22.6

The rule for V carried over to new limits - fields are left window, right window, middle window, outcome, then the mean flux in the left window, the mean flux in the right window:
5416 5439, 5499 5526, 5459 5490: -0.9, 22.9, 22.3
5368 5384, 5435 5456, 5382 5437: 0.8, 22.7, 22.7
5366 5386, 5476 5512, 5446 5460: 0.3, 22.7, 22.6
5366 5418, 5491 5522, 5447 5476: -0.6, 22.2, 22.4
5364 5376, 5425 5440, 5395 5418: 0.9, 22.4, 22.7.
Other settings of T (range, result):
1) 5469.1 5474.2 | 23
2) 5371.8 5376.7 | 22.5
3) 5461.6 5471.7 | 23.7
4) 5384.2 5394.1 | 22.4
